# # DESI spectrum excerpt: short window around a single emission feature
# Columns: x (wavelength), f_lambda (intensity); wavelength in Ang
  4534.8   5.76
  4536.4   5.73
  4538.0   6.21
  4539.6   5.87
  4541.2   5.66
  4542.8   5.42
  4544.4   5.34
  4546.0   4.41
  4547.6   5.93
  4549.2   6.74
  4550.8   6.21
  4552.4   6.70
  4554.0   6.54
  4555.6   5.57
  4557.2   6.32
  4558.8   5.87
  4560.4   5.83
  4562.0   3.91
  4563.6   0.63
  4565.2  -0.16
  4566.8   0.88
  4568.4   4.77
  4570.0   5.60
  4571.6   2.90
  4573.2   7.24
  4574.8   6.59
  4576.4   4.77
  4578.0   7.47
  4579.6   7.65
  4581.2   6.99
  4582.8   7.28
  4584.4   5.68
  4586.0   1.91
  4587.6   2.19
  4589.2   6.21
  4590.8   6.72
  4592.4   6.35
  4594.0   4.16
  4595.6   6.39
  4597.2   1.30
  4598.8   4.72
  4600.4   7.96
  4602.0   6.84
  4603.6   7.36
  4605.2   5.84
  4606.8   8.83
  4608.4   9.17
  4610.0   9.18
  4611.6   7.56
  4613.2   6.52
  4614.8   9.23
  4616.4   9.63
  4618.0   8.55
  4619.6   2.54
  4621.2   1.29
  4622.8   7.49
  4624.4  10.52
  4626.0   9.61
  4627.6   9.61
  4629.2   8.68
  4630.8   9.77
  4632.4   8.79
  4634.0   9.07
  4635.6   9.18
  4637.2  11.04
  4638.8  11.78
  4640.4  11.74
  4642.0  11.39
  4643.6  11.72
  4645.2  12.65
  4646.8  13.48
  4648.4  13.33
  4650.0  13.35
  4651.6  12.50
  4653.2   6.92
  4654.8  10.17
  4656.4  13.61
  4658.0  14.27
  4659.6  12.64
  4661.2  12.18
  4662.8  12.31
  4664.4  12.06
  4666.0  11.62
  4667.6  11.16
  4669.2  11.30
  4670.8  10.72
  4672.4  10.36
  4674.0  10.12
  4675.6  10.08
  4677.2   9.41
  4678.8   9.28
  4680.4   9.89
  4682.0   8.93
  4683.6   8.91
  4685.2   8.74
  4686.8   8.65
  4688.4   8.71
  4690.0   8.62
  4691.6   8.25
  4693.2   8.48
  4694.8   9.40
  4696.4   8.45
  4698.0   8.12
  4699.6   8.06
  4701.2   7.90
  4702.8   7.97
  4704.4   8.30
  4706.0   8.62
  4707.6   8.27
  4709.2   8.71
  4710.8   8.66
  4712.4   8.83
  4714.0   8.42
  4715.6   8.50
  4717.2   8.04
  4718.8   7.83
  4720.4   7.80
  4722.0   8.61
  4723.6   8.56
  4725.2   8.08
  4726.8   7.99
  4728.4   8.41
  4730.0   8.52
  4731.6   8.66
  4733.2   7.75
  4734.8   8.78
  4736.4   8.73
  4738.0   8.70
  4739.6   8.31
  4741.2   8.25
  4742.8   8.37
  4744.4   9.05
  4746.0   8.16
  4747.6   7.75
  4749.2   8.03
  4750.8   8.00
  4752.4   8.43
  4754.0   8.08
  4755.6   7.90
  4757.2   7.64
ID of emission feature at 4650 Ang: Lyman alpha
